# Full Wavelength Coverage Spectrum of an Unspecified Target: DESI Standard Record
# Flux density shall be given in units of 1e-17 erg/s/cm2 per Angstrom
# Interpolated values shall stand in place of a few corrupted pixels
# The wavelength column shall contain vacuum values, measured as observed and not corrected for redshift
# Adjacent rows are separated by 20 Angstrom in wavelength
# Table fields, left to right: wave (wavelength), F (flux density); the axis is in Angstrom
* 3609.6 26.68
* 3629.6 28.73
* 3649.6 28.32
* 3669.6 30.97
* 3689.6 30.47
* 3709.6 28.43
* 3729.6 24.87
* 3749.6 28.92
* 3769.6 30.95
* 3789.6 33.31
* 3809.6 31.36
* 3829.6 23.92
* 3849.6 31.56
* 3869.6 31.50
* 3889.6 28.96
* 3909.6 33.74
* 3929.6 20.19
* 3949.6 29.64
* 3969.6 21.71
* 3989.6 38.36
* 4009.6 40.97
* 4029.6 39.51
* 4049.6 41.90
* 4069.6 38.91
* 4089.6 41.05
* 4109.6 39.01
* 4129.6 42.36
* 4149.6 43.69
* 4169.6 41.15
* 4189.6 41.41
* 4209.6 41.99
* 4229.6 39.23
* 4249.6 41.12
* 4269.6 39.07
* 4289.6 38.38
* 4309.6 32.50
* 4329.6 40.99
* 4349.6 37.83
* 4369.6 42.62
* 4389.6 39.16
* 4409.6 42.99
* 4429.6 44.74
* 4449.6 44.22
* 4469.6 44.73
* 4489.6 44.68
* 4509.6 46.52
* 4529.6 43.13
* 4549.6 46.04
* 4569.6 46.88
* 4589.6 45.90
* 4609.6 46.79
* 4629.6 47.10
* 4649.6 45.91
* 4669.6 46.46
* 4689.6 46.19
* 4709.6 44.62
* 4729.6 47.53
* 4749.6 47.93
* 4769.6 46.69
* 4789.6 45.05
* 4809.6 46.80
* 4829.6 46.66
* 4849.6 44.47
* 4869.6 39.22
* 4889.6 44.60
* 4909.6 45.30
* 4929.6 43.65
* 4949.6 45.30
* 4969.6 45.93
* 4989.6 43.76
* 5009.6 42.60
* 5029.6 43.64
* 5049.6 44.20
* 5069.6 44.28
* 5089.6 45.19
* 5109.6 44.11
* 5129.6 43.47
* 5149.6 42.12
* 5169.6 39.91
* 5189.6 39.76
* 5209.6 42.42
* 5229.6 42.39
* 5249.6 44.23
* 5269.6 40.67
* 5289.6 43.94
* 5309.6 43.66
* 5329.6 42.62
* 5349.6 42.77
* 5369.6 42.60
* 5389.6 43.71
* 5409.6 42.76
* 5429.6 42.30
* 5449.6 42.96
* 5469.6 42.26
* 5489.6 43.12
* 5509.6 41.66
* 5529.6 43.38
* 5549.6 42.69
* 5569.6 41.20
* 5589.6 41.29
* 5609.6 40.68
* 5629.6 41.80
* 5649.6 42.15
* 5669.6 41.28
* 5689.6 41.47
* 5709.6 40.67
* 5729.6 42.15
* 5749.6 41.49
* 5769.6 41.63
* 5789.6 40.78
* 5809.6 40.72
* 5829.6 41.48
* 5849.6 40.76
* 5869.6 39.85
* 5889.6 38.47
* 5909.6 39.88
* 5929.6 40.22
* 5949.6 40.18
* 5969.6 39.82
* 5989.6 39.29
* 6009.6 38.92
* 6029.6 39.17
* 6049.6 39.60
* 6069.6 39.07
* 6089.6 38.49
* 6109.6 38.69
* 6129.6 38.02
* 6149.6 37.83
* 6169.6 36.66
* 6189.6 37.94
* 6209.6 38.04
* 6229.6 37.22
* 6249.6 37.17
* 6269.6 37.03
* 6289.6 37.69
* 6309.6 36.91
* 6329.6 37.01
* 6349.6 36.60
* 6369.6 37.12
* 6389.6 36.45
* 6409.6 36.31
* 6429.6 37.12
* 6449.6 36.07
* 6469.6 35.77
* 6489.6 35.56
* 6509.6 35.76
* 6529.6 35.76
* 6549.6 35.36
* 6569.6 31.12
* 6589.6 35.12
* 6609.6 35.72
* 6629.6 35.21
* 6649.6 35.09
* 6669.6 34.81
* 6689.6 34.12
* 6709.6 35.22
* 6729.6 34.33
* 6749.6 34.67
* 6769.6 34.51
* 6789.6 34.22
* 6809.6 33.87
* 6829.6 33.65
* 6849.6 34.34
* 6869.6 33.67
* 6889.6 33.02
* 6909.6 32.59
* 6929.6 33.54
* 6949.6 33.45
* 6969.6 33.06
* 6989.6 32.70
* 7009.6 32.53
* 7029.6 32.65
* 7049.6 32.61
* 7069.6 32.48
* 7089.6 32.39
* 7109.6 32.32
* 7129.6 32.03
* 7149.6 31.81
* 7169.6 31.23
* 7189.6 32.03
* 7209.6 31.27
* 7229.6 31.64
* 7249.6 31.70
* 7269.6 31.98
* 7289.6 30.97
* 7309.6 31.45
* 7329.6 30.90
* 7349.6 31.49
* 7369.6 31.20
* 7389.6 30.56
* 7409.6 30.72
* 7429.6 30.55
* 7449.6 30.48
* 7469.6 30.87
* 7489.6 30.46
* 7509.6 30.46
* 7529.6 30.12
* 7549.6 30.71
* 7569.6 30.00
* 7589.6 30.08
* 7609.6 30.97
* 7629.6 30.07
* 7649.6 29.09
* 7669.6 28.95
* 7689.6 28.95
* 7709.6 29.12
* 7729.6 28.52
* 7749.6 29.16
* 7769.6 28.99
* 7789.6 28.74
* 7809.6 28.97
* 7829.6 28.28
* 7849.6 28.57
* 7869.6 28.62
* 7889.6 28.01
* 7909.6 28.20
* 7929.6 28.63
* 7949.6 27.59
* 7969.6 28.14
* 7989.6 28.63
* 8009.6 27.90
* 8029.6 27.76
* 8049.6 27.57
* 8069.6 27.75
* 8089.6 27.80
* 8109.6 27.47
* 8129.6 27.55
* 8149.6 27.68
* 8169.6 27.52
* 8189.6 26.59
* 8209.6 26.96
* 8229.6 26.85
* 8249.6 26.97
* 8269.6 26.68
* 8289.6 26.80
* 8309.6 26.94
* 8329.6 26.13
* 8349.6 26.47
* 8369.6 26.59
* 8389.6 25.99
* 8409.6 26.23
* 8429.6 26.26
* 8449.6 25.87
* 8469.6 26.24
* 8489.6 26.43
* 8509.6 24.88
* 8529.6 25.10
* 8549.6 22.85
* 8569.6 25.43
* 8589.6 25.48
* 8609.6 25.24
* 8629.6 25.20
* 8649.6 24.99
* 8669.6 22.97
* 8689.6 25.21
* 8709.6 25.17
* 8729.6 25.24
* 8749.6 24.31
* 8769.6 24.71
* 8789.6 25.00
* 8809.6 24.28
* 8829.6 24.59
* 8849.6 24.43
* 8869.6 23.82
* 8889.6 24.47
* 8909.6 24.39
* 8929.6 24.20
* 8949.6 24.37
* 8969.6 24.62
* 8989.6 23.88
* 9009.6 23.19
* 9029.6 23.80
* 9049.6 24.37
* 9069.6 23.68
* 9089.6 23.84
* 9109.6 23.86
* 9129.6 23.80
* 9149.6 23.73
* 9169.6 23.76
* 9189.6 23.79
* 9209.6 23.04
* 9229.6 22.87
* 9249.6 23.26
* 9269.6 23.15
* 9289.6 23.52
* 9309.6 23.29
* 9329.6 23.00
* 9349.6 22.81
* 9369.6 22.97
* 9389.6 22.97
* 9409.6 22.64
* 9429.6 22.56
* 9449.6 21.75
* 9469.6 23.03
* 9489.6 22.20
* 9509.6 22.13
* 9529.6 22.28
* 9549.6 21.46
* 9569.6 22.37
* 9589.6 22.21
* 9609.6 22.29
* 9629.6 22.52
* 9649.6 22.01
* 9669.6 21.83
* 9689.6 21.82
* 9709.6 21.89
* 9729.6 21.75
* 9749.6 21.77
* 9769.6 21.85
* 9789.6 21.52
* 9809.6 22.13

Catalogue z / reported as 0.000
